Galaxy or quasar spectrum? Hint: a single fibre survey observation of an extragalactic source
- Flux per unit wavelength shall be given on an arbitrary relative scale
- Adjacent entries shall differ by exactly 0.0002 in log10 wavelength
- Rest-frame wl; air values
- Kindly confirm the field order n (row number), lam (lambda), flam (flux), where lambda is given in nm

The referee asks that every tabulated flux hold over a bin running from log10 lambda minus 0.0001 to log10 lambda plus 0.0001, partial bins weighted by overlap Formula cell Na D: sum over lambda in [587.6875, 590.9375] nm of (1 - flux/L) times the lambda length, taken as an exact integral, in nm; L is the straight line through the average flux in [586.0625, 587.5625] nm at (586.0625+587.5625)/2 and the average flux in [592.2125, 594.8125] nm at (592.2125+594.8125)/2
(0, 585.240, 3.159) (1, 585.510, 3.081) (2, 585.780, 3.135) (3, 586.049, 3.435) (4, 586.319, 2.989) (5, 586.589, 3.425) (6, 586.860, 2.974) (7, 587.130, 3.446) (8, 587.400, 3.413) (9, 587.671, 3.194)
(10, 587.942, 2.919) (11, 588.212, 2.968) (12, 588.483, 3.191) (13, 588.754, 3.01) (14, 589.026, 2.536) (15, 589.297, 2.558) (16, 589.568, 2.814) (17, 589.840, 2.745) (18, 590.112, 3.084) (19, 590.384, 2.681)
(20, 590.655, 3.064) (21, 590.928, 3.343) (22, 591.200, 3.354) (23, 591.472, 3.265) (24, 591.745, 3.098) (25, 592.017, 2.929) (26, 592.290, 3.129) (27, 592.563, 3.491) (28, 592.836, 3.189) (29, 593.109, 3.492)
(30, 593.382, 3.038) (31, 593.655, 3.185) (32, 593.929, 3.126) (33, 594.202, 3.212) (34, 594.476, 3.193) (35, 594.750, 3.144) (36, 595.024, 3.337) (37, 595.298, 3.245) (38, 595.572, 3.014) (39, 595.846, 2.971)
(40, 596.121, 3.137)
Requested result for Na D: 0.35 nm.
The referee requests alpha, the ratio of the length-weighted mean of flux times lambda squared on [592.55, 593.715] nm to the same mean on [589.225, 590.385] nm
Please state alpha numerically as 1.18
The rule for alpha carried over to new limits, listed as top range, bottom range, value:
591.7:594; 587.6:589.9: 1.12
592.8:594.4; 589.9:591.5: 1.04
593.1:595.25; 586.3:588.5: 1.03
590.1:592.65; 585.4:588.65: 1.00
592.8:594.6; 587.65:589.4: 1.13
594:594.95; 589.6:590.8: 1.12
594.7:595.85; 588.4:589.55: 1.15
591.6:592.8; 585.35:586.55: 1.02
